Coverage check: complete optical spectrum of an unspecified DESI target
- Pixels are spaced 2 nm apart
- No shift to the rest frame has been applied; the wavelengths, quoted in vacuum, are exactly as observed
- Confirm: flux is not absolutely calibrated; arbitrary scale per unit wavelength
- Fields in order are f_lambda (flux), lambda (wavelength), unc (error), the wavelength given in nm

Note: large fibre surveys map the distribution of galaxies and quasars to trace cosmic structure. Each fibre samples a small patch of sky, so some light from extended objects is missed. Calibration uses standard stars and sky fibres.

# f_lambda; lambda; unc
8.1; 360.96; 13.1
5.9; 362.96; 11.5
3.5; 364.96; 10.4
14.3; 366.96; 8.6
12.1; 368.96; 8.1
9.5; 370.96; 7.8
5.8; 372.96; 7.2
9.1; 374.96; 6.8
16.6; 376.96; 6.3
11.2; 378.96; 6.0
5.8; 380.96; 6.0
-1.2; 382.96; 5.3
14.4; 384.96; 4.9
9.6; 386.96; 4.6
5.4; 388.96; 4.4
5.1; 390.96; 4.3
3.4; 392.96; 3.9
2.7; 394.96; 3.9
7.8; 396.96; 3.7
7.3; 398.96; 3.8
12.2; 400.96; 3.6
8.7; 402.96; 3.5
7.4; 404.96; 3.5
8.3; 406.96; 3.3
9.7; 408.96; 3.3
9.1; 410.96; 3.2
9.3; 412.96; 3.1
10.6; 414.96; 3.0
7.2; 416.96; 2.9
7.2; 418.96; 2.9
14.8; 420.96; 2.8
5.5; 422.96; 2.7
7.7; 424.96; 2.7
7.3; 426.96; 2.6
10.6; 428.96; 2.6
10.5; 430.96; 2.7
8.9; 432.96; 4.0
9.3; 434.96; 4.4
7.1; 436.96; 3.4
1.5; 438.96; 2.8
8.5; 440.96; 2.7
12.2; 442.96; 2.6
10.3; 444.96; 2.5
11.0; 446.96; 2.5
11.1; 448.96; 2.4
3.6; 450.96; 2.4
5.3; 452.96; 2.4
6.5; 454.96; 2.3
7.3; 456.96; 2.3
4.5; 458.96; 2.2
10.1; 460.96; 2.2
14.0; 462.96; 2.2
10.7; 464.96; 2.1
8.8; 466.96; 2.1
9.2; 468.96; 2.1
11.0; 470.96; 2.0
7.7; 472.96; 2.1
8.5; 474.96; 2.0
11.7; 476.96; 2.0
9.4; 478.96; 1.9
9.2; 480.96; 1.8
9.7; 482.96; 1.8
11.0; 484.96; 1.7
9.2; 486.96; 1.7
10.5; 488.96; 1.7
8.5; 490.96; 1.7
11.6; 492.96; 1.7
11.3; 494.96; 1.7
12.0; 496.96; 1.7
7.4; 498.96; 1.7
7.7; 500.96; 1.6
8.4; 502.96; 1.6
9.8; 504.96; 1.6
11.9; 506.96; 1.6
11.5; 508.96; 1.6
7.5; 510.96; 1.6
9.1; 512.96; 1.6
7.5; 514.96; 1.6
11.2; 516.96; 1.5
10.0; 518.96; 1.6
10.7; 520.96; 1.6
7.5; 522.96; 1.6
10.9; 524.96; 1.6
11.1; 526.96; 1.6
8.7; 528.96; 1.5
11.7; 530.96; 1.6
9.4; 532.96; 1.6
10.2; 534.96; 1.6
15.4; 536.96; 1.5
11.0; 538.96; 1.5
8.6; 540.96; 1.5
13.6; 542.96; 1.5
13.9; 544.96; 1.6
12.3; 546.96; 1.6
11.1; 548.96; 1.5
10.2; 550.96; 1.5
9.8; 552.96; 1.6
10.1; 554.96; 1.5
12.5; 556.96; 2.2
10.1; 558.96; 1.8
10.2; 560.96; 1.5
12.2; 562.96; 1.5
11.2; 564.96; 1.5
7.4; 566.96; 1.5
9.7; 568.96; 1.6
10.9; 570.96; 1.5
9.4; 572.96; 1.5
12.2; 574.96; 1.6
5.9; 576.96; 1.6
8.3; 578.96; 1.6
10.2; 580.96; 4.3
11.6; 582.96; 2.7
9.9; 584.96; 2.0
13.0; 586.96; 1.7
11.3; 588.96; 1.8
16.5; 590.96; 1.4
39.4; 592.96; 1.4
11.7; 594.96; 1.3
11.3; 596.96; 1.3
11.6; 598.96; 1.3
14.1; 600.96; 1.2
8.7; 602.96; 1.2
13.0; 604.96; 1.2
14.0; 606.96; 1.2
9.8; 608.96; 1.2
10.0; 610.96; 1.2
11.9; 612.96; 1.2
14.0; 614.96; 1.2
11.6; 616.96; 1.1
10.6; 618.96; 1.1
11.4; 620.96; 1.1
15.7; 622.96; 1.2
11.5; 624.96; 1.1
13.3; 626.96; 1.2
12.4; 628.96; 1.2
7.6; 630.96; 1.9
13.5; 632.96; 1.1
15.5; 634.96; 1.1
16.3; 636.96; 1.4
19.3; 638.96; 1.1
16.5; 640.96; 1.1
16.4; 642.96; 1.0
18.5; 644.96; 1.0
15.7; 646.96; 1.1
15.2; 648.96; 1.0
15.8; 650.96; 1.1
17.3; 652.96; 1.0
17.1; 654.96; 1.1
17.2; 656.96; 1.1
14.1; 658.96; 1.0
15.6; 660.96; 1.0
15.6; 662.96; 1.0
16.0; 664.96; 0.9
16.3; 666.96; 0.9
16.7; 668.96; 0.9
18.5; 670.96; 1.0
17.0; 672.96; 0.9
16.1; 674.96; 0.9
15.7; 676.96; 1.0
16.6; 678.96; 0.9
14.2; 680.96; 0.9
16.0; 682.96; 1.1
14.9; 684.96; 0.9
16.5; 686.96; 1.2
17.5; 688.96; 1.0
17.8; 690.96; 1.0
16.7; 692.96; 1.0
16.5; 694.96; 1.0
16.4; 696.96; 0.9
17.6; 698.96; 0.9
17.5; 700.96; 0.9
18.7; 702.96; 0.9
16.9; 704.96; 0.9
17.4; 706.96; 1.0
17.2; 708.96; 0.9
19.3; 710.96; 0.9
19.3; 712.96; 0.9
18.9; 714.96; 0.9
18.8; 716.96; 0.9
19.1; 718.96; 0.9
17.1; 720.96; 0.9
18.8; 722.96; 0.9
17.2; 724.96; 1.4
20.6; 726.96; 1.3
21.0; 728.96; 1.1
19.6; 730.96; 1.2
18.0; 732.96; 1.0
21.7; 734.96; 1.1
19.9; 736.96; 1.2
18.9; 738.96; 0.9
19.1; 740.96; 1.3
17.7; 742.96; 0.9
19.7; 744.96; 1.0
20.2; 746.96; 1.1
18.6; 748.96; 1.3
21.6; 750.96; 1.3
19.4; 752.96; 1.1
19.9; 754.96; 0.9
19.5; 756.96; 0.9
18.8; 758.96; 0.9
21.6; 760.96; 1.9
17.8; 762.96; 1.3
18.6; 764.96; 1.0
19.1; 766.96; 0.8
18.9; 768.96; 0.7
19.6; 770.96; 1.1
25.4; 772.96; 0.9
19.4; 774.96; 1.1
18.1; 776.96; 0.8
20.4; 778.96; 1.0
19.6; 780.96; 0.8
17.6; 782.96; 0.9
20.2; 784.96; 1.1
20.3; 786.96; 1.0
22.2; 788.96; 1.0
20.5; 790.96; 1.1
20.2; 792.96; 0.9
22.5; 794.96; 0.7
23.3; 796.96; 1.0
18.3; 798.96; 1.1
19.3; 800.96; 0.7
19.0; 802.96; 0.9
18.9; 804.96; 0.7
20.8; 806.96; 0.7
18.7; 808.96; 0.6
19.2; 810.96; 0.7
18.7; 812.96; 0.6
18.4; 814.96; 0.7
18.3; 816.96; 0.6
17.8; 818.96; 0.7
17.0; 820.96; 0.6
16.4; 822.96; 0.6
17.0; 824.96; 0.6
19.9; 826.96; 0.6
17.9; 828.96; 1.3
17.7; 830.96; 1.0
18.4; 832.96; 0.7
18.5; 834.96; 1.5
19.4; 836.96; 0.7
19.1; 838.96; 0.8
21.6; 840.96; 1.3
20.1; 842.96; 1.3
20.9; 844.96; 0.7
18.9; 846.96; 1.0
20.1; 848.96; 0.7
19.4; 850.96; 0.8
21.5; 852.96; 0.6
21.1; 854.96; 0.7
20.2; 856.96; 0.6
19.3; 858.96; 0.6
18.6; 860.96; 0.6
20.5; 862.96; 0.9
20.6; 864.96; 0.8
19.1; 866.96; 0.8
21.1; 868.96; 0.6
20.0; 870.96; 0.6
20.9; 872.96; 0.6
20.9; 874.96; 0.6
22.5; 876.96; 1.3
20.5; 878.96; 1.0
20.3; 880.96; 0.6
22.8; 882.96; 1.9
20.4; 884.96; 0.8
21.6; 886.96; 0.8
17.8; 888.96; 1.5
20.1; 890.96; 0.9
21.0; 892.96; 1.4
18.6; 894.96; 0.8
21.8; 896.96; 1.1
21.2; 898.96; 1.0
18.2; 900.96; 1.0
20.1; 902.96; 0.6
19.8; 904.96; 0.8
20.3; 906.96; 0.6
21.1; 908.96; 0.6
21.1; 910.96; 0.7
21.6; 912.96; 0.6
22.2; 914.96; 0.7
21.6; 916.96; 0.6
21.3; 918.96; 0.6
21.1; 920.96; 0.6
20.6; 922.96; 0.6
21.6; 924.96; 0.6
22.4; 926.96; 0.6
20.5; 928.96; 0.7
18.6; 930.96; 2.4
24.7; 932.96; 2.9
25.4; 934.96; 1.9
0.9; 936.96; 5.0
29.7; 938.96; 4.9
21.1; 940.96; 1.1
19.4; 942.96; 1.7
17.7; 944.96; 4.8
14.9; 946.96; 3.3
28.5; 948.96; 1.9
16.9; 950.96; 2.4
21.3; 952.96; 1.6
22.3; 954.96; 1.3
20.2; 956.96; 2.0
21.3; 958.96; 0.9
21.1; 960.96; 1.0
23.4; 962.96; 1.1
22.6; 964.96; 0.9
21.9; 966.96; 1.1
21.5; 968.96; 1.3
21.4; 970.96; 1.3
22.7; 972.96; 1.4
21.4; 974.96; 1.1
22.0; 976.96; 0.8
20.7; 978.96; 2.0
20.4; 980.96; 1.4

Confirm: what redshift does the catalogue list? 0.59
